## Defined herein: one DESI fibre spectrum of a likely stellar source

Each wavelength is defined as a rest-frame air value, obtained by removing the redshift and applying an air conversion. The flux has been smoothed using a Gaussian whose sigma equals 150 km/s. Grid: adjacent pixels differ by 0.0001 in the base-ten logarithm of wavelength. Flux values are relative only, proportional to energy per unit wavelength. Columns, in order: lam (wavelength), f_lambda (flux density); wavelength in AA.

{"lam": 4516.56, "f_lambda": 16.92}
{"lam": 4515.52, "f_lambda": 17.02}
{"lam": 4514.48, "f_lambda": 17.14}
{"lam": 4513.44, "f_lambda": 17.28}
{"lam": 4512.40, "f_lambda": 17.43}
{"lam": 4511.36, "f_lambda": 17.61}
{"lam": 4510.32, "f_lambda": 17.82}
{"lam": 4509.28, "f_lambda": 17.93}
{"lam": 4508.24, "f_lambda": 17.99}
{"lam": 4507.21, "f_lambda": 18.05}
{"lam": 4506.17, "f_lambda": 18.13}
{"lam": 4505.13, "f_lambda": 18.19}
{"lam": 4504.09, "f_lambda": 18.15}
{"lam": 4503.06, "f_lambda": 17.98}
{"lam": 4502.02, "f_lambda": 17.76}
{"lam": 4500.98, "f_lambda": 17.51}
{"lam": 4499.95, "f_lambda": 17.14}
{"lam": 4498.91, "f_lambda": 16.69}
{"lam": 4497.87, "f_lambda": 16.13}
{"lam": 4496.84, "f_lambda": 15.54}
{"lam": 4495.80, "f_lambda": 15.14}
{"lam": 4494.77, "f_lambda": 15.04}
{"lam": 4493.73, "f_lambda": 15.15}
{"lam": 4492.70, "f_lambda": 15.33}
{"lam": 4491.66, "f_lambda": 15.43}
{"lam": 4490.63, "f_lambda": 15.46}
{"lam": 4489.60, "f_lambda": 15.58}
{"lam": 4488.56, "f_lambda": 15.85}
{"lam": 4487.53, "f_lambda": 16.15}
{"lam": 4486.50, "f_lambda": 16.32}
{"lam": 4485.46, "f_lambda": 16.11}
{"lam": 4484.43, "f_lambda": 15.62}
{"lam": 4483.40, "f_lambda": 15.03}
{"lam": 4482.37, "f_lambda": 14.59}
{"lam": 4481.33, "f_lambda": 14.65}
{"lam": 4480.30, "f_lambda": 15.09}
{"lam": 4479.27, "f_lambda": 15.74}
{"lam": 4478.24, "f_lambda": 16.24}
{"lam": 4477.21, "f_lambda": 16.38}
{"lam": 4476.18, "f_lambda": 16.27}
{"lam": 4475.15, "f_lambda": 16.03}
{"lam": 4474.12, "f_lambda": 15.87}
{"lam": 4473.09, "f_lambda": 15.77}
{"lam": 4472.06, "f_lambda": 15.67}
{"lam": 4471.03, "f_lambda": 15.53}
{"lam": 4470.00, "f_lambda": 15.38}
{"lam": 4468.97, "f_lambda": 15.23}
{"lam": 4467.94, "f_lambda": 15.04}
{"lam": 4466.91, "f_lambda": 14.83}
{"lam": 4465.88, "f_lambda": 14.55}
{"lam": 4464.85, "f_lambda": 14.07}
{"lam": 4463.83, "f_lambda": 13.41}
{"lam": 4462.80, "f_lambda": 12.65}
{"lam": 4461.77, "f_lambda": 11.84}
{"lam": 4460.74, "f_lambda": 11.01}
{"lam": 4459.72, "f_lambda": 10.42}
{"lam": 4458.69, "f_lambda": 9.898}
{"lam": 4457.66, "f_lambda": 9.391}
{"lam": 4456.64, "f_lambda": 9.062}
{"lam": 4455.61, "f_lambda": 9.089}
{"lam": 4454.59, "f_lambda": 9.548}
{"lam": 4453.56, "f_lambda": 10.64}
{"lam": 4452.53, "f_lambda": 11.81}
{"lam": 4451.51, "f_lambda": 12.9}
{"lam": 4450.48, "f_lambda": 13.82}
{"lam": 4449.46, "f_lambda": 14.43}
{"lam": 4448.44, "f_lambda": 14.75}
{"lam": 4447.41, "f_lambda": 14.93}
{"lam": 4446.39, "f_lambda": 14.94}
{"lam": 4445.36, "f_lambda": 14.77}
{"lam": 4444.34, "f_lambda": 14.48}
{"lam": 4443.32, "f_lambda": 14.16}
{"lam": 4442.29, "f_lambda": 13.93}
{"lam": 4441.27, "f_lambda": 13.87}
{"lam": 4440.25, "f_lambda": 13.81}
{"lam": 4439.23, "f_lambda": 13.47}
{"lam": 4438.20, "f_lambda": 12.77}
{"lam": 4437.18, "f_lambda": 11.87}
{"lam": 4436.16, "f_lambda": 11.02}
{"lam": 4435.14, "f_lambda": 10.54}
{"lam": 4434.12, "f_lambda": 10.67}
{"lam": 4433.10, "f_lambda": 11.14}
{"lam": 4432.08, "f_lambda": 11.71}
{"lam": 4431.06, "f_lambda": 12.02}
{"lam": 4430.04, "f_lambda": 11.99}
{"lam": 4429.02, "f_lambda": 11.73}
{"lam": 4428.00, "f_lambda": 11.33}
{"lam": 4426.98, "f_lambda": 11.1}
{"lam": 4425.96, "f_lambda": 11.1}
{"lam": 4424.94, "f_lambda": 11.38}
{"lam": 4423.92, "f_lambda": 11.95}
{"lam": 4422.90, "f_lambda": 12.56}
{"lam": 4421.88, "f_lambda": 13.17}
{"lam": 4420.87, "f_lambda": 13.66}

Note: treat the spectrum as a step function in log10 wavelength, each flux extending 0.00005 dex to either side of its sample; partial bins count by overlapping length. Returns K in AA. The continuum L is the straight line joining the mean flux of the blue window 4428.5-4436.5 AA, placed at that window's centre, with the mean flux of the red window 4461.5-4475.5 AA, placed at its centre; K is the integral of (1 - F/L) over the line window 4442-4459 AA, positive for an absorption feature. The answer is 0.6 AA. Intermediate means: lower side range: 11.4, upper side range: 14.7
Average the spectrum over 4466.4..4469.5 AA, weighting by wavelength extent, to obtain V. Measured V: 15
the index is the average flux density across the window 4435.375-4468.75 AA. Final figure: 12.7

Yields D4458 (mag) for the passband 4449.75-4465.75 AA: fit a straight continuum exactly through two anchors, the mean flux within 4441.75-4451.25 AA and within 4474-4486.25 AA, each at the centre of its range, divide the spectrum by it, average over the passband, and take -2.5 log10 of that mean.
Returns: 0.28 mag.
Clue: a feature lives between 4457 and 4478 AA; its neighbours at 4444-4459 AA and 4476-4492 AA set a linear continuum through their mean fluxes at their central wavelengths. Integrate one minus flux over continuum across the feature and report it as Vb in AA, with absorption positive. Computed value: 0.1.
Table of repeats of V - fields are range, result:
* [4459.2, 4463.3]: 11.5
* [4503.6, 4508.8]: 18.1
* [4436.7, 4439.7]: 12.7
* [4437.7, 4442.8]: 13.6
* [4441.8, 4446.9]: 14.4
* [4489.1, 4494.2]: 15.4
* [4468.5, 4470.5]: 15.3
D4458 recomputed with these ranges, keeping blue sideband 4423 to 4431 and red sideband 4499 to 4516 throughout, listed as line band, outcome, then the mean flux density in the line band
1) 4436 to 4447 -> -0.08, 13.6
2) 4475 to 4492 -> 0.01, 15.7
